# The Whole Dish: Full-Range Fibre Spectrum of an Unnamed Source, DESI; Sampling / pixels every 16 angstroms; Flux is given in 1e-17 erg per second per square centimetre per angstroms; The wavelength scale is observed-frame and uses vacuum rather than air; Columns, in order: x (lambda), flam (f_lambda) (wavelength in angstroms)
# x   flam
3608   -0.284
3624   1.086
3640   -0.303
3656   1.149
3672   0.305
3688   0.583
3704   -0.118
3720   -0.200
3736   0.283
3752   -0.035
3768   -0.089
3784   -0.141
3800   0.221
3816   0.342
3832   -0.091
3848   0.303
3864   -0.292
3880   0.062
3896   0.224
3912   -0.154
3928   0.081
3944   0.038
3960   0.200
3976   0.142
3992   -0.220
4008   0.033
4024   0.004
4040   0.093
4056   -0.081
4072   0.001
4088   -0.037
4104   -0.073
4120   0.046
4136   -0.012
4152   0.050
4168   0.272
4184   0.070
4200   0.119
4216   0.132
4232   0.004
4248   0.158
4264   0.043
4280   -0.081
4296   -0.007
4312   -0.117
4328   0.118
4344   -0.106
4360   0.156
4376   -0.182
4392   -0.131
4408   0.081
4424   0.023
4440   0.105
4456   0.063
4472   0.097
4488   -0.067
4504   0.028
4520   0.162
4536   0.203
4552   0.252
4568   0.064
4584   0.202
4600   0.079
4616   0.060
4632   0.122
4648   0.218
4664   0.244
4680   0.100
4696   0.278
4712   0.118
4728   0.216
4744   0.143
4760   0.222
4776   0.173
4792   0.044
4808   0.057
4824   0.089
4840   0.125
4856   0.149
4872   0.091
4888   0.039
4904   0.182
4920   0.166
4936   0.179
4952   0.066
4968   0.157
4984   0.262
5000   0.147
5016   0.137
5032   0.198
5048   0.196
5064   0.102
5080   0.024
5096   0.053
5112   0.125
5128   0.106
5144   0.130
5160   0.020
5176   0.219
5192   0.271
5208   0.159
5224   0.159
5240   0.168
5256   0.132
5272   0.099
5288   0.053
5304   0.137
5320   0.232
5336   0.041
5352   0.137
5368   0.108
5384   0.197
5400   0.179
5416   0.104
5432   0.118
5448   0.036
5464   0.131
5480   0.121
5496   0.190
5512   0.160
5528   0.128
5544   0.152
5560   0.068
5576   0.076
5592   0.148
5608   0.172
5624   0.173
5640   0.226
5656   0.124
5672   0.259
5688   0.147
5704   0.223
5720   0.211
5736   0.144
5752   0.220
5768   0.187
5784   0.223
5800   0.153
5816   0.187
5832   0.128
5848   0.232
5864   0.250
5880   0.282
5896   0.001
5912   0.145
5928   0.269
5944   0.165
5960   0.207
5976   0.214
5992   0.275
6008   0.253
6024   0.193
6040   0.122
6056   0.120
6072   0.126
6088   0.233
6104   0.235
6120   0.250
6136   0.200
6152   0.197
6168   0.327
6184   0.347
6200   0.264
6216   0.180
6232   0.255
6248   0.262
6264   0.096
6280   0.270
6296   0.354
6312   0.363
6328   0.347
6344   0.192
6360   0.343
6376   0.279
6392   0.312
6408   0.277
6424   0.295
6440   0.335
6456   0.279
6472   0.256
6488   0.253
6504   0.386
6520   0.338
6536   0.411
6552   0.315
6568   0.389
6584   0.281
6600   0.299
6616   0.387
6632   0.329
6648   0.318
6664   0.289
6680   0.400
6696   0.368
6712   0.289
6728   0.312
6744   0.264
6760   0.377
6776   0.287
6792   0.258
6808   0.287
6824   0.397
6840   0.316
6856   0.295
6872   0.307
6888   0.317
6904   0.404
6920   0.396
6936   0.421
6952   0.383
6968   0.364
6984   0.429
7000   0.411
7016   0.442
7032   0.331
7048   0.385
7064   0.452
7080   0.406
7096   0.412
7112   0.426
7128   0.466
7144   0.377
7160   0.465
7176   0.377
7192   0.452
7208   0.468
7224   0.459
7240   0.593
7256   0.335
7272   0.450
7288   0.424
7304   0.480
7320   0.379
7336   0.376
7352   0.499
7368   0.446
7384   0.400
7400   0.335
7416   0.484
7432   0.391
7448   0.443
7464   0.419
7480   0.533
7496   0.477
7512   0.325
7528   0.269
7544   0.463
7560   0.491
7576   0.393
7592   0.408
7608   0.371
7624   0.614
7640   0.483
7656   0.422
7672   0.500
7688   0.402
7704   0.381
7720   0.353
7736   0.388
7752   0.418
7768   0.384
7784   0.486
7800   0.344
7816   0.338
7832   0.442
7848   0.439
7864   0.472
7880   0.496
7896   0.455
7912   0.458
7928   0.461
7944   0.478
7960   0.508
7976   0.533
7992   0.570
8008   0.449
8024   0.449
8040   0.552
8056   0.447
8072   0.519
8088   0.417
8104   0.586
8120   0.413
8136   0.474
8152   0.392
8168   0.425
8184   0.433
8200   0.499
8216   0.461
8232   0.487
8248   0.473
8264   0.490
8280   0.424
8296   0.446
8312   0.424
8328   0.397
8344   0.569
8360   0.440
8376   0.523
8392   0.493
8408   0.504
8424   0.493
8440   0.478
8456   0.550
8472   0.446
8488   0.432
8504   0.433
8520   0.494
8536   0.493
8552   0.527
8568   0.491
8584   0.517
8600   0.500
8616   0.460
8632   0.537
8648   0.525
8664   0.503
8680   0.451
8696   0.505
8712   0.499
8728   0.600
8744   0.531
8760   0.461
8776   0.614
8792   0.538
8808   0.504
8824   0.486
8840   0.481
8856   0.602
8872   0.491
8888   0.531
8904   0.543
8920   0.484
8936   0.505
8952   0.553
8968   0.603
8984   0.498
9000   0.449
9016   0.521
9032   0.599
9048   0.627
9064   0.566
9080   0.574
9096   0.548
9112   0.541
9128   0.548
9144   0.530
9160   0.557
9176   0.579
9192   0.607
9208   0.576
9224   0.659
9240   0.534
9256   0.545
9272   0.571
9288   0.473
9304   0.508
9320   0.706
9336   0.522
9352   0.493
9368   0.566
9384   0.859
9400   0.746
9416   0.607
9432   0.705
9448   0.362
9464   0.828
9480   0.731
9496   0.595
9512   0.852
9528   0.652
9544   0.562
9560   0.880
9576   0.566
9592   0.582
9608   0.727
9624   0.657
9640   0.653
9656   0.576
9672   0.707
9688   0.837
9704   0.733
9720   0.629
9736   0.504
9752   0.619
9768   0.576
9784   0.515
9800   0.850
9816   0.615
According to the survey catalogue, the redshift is 0.577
